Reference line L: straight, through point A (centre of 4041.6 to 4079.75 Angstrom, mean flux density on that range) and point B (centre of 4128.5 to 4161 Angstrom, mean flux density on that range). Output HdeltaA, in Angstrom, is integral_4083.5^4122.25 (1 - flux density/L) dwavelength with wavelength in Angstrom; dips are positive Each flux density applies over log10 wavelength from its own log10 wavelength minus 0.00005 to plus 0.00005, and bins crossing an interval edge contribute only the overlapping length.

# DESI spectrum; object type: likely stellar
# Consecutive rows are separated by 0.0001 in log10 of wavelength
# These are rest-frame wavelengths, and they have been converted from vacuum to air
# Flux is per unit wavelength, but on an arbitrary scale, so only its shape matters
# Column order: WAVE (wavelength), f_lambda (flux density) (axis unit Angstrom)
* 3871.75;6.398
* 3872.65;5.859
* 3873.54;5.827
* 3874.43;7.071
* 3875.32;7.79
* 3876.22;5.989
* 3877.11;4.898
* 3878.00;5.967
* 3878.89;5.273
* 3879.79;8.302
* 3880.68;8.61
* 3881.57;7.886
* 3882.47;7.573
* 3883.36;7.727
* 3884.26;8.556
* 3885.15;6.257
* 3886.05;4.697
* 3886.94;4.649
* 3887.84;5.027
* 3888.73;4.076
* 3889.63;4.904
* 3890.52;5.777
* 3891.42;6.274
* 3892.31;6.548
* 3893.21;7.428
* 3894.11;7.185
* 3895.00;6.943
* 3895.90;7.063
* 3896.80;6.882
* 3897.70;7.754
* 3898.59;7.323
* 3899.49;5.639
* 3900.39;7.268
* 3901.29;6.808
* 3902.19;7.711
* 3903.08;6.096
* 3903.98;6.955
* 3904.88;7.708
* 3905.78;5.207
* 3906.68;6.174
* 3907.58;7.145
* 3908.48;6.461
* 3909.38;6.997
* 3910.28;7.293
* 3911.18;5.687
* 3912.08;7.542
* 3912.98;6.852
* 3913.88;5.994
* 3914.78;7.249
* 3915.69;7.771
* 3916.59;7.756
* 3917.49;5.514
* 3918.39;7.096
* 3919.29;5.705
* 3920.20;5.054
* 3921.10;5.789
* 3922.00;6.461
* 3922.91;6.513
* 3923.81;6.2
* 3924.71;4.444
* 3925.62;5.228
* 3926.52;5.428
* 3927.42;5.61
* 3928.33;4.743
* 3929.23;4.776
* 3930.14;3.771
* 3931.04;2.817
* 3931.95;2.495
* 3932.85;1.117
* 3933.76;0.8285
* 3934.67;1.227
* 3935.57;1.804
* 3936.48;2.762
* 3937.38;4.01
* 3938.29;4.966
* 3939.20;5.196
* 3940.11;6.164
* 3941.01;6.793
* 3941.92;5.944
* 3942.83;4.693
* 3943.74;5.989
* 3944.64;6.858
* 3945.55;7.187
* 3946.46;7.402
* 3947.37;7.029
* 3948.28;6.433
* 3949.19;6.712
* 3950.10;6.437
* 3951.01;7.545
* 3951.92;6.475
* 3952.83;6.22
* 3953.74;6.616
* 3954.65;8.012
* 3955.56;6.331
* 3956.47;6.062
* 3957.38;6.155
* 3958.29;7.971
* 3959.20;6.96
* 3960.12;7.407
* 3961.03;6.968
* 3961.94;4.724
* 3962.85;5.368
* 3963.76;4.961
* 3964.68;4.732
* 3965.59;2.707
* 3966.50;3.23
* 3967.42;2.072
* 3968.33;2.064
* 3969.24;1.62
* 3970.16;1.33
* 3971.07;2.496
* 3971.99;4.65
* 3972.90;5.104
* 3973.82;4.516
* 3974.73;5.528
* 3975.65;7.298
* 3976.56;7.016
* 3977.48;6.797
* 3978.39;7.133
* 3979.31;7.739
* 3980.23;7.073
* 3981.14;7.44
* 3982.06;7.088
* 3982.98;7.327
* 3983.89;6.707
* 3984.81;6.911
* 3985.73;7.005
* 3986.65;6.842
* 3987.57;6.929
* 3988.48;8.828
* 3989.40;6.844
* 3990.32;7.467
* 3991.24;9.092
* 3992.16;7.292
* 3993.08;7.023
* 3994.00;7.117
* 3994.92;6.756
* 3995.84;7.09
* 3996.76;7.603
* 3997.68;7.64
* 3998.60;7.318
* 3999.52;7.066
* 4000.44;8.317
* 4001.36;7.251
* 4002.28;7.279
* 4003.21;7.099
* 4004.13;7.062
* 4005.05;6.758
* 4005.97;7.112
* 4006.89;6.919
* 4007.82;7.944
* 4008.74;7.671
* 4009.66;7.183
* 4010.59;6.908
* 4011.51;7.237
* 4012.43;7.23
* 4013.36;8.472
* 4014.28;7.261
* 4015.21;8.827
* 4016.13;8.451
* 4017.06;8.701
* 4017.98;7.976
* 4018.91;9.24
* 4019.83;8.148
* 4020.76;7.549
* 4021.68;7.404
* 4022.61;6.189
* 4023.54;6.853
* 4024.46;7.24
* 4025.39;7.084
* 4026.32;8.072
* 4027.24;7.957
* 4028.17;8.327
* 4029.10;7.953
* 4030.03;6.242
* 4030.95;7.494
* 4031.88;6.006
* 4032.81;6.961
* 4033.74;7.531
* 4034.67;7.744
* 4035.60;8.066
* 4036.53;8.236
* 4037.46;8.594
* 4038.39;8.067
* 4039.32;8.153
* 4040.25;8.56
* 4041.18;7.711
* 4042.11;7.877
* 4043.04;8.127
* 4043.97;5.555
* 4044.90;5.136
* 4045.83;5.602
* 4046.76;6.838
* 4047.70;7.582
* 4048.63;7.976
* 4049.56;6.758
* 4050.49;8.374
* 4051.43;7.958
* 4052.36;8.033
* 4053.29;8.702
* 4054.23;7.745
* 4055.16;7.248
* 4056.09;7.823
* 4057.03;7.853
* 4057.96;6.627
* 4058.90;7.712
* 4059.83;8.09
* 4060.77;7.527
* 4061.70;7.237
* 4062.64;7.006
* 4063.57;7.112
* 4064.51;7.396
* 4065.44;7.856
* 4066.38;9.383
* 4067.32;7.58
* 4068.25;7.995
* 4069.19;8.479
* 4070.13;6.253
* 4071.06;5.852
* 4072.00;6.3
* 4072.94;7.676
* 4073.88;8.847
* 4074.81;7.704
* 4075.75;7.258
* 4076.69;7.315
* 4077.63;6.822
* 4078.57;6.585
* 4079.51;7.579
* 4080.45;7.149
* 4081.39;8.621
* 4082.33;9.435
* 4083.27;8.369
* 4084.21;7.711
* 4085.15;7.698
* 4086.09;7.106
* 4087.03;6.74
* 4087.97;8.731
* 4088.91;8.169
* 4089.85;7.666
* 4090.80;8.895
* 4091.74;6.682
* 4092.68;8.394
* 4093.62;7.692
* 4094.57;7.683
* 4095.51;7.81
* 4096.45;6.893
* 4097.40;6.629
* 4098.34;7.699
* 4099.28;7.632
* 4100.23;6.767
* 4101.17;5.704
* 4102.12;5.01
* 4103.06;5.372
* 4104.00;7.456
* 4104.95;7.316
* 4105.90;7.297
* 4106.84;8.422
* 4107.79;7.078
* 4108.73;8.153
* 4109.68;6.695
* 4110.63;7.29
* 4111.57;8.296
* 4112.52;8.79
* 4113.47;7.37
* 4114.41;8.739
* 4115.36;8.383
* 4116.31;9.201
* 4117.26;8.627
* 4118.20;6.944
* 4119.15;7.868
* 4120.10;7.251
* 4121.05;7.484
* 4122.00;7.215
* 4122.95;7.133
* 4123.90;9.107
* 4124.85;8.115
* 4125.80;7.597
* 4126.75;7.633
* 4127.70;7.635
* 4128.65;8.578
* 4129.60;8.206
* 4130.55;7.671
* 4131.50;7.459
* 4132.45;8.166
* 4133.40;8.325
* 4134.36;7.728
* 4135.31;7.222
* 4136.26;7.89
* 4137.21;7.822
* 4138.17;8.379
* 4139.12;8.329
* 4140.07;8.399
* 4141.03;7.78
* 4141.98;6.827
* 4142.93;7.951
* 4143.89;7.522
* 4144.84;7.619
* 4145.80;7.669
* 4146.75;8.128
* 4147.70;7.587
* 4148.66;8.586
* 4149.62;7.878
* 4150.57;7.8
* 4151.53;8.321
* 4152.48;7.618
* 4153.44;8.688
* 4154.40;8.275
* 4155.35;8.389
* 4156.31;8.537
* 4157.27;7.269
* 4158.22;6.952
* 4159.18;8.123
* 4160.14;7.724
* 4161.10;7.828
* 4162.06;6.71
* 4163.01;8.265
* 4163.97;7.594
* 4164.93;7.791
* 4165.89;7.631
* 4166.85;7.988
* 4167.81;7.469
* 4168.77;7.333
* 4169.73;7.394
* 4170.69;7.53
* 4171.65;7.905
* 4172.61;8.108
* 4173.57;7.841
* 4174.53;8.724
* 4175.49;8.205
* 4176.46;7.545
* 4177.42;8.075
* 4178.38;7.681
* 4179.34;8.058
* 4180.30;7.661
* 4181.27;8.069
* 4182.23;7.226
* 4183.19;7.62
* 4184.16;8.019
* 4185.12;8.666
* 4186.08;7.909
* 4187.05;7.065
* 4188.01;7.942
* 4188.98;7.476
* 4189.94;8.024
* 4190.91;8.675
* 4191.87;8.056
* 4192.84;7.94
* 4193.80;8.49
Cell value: 0.6 Angstrom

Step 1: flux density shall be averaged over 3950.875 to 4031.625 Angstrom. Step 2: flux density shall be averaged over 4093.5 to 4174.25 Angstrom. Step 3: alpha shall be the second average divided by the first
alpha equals 1.1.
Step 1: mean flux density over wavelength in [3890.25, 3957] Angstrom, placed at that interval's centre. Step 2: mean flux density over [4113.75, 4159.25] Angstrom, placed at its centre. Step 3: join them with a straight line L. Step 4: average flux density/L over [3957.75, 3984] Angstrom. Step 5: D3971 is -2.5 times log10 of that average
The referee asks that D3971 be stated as 0.19 mag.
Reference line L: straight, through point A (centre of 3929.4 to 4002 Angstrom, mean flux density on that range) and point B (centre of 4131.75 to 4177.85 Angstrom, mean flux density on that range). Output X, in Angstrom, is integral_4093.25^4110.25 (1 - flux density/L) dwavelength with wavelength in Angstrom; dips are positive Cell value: 0.5 Angstrom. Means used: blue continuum 5.81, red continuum 7.86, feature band 7.07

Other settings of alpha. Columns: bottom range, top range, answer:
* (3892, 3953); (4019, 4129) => 1.28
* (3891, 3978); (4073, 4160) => 1.36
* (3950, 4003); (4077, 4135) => 1.22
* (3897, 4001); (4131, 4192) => 1.31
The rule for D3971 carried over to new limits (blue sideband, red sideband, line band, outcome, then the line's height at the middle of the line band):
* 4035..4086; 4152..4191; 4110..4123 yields -0.028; 7.71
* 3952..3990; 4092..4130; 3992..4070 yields -0.148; 6.58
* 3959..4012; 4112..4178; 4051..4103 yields -0.044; 7.23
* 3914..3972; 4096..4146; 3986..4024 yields -0.235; 6.05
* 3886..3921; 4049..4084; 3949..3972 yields 0.299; 6.88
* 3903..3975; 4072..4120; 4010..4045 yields -0.152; 6.64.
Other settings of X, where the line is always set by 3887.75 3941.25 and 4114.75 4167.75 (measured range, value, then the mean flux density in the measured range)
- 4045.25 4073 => -1.51 Angstrom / 7.47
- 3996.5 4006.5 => -1.19 Angstrom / 7.31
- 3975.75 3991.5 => -2.28 Angstrom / 7.29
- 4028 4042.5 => -1.79 Angstrom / 7.71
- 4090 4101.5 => 0.06 Angstrom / 7.4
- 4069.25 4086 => -0.53 Angstrom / 7.5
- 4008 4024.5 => -2.56 Angstrom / 7.72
